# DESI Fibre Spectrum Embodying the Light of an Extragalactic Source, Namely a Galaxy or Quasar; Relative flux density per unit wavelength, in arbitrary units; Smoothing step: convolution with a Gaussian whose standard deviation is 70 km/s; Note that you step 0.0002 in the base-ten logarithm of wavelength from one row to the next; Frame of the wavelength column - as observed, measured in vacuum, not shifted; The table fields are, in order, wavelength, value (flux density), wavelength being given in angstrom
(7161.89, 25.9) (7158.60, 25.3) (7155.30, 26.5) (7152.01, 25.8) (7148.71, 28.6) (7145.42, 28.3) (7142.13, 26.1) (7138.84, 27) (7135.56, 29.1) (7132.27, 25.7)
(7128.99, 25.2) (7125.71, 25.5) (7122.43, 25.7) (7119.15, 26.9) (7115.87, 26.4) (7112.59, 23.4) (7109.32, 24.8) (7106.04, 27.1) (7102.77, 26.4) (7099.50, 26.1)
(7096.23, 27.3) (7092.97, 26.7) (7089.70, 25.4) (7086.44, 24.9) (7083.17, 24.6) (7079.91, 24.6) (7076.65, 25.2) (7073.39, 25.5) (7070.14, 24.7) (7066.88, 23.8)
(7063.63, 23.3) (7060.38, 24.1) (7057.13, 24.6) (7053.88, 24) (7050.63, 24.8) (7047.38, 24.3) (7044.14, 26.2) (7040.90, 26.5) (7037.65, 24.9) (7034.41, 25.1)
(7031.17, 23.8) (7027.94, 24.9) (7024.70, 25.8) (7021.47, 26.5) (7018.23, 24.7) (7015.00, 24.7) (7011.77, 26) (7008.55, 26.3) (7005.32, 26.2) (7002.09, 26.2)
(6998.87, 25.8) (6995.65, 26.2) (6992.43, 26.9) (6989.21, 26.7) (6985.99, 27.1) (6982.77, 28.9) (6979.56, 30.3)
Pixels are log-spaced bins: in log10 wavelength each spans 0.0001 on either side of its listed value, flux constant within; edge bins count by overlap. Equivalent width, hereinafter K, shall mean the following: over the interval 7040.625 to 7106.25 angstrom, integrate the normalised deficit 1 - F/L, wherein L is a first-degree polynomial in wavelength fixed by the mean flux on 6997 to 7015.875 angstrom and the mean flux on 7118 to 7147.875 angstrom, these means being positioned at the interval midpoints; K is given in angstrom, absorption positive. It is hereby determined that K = 2.8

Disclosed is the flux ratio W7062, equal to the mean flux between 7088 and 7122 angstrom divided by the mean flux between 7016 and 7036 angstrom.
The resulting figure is 1.0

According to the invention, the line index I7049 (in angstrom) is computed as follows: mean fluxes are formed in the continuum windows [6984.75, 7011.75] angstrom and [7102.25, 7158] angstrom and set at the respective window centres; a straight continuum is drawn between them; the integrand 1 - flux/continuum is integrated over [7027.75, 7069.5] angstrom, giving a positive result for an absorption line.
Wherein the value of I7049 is 2.8 angstrom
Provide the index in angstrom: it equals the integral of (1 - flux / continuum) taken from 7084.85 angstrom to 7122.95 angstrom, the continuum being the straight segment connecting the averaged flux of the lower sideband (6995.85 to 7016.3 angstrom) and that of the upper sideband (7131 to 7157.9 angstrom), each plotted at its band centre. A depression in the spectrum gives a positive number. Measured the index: 1.16 angstrom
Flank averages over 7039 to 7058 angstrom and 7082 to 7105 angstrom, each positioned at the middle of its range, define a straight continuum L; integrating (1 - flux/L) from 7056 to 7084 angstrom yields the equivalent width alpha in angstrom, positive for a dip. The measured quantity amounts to 1.1 angstrom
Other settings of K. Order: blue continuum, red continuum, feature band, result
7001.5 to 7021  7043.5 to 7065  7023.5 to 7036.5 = 0.1 angstrom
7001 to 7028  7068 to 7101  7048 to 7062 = 0.7 angstrom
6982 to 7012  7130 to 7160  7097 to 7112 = 0.5 angstrom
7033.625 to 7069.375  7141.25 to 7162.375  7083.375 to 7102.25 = -0.3 angstrom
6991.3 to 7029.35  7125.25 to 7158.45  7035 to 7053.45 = 0.6 angstrom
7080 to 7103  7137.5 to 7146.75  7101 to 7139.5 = 0.7 angstrom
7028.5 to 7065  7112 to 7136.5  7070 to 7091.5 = 0.2 angstrom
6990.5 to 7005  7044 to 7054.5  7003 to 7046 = -0.1 angstrom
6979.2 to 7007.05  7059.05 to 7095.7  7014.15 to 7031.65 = 0.7 angstrom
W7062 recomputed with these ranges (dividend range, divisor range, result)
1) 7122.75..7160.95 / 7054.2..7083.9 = 1.09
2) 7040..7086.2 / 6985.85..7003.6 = 0.93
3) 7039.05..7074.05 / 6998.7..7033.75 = 0.97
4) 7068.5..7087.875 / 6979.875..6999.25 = 0.91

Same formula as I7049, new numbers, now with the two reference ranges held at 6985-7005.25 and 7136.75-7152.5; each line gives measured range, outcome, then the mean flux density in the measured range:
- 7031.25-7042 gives 0.6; 25.2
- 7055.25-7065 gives 1.0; 24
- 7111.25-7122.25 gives 0.6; 25.6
